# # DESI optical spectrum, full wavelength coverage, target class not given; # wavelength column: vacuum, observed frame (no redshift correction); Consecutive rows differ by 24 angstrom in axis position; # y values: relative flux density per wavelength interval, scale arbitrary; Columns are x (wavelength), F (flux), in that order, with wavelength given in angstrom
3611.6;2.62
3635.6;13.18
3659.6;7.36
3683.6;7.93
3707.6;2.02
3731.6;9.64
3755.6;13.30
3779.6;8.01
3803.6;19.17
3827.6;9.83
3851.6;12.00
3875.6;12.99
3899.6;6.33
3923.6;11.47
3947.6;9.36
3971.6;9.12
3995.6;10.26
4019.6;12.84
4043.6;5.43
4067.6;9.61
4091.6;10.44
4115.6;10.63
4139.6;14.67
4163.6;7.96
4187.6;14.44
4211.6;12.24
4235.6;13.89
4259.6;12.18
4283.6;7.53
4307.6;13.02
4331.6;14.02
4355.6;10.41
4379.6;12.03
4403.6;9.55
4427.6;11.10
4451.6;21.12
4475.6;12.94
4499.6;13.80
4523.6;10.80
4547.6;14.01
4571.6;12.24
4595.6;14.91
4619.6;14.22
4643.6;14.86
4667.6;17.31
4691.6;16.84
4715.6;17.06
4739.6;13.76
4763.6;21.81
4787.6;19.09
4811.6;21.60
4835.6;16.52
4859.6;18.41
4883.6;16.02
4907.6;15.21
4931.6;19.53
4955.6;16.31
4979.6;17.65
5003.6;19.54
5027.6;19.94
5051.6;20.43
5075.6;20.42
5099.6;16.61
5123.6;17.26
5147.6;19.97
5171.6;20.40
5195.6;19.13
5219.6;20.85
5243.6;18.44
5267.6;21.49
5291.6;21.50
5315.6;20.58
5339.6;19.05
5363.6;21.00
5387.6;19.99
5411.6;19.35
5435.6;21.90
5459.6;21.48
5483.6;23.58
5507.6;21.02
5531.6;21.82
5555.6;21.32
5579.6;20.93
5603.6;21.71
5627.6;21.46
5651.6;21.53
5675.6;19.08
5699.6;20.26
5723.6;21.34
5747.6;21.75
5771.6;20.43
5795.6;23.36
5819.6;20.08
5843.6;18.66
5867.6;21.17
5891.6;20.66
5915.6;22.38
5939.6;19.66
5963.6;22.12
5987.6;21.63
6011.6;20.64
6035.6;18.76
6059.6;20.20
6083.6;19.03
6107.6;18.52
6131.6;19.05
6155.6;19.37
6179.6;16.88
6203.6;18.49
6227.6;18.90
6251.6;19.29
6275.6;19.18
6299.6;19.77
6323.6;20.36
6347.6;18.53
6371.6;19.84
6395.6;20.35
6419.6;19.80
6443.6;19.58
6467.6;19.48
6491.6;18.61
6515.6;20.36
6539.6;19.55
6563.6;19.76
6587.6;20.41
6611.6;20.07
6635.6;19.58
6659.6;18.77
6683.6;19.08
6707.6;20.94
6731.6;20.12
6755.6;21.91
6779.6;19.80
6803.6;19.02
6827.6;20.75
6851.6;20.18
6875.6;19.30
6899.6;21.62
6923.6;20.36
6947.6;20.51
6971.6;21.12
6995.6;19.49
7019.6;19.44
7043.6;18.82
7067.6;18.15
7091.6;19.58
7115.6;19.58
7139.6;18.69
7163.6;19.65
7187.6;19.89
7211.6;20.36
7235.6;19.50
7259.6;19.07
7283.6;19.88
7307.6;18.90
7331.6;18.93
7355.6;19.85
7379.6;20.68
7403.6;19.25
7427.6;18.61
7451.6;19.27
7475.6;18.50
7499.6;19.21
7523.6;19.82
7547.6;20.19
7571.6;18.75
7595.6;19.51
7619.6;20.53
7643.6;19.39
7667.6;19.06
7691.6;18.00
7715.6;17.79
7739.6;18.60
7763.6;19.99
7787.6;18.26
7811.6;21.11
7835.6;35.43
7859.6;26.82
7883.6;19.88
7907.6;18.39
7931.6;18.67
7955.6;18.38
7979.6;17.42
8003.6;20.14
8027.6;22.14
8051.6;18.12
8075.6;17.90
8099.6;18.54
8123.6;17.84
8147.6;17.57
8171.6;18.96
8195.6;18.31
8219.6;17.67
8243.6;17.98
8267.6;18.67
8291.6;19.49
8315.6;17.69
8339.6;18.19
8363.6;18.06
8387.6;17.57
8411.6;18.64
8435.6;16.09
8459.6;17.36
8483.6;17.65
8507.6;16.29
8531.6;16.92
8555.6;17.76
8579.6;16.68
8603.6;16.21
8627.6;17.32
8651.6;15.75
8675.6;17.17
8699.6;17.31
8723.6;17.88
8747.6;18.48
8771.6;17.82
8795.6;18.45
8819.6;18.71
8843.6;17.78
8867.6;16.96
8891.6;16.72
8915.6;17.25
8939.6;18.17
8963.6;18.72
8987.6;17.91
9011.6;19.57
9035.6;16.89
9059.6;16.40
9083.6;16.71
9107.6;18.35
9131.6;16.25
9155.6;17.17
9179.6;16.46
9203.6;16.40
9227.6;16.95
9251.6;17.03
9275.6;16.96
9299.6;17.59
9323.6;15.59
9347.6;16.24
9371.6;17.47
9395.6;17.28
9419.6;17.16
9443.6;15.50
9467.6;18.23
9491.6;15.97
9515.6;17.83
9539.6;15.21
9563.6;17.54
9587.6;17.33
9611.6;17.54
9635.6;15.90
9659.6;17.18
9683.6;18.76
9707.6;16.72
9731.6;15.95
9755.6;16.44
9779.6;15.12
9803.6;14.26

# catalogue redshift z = 0.19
